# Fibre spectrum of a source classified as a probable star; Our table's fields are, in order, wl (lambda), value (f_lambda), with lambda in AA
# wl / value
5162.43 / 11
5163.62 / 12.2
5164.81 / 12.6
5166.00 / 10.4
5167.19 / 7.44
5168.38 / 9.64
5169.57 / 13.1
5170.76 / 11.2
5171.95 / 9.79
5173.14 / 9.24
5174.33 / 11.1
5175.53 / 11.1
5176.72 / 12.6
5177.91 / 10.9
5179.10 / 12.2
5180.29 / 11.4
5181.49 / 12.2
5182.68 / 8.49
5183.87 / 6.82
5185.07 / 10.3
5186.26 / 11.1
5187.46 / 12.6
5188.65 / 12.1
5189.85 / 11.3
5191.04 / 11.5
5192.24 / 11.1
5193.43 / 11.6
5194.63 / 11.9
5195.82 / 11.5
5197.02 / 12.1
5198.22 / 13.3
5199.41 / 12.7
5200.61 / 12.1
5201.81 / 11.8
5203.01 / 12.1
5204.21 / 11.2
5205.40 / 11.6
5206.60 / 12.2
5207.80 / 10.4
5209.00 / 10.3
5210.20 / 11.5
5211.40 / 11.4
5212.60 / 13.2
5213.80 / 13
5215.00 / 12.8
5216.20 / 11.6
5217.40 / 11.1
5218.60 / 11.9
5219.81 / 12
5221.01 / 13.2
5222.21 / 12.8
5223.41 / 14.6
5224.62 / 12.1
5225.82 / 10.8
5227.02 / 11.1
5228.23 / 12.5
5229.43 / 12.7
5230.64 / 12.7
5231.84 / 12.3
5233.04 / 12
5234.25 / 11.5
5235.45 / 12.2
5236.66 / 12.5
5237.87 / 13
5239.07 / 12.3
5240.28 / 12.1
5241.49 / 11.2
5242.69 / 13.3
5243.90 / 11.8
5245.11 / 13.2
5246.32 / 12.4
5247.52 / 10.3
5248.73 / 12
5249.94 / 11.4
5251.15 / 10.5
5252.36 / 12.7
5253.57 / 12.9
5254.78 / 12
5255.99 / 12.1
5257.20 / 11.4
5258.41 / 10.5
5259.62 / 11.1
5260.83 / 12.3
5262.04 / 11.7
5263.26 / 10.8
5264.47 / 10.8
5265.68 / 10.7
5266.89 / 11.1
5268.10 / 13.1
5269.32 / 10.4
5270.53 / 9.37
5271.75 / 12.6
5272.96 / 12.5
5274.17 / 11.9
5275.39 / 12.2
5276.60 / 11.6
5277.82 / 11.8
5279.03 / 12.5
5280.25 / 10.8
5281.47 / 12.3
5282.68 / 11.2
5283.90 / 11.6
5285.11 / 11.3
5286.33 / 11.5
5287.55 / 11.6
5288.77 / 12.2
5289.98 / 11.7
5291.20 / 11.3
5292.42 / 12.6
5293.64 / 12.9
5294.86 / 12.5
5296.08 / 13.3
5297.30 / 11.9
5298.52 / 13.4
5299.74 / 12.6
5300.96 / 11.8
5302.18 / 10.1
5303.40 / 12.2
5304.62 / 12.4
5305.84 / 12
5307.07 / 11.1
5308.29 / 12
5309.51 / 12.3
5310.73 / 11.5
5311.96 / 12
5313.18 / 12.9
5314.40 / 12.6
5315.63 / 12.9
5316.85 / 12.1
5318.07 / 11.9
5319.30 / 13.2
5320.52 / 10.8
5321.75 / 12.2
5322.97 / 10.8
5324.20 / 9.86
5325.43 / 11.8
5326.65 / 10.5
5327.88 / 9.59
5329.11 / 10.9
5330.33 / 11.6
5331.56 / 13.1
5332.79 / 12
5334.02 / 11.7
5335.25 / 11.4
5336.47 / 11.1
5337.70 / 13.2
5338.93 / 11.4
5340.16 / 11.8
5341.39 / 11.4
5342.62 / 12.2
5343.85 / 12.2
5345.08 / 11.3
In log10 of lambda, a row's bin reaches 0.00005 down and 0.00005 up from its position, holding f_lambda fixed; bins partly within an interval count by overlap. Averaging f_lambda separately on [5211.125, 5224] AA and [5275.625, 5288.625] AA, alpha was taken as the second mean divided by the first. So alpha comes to 0.93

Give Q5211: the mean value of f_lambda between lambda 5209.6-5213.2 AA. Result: 12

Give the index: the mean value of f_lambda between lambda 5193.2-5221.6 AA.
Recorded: 11.9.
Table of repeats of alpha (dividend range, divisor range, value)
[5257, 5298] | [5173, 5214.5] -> 1.02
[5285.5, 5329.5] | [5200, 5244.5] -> 0.98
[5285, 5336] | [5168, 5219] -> 1.04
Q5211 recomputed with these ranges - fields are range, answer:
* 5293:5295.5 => 12.7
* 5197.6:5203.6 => 12.4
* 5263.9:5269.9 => 11.2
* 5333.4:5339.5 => 11.8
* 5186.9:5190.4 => 12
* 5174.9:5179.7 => 11.7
